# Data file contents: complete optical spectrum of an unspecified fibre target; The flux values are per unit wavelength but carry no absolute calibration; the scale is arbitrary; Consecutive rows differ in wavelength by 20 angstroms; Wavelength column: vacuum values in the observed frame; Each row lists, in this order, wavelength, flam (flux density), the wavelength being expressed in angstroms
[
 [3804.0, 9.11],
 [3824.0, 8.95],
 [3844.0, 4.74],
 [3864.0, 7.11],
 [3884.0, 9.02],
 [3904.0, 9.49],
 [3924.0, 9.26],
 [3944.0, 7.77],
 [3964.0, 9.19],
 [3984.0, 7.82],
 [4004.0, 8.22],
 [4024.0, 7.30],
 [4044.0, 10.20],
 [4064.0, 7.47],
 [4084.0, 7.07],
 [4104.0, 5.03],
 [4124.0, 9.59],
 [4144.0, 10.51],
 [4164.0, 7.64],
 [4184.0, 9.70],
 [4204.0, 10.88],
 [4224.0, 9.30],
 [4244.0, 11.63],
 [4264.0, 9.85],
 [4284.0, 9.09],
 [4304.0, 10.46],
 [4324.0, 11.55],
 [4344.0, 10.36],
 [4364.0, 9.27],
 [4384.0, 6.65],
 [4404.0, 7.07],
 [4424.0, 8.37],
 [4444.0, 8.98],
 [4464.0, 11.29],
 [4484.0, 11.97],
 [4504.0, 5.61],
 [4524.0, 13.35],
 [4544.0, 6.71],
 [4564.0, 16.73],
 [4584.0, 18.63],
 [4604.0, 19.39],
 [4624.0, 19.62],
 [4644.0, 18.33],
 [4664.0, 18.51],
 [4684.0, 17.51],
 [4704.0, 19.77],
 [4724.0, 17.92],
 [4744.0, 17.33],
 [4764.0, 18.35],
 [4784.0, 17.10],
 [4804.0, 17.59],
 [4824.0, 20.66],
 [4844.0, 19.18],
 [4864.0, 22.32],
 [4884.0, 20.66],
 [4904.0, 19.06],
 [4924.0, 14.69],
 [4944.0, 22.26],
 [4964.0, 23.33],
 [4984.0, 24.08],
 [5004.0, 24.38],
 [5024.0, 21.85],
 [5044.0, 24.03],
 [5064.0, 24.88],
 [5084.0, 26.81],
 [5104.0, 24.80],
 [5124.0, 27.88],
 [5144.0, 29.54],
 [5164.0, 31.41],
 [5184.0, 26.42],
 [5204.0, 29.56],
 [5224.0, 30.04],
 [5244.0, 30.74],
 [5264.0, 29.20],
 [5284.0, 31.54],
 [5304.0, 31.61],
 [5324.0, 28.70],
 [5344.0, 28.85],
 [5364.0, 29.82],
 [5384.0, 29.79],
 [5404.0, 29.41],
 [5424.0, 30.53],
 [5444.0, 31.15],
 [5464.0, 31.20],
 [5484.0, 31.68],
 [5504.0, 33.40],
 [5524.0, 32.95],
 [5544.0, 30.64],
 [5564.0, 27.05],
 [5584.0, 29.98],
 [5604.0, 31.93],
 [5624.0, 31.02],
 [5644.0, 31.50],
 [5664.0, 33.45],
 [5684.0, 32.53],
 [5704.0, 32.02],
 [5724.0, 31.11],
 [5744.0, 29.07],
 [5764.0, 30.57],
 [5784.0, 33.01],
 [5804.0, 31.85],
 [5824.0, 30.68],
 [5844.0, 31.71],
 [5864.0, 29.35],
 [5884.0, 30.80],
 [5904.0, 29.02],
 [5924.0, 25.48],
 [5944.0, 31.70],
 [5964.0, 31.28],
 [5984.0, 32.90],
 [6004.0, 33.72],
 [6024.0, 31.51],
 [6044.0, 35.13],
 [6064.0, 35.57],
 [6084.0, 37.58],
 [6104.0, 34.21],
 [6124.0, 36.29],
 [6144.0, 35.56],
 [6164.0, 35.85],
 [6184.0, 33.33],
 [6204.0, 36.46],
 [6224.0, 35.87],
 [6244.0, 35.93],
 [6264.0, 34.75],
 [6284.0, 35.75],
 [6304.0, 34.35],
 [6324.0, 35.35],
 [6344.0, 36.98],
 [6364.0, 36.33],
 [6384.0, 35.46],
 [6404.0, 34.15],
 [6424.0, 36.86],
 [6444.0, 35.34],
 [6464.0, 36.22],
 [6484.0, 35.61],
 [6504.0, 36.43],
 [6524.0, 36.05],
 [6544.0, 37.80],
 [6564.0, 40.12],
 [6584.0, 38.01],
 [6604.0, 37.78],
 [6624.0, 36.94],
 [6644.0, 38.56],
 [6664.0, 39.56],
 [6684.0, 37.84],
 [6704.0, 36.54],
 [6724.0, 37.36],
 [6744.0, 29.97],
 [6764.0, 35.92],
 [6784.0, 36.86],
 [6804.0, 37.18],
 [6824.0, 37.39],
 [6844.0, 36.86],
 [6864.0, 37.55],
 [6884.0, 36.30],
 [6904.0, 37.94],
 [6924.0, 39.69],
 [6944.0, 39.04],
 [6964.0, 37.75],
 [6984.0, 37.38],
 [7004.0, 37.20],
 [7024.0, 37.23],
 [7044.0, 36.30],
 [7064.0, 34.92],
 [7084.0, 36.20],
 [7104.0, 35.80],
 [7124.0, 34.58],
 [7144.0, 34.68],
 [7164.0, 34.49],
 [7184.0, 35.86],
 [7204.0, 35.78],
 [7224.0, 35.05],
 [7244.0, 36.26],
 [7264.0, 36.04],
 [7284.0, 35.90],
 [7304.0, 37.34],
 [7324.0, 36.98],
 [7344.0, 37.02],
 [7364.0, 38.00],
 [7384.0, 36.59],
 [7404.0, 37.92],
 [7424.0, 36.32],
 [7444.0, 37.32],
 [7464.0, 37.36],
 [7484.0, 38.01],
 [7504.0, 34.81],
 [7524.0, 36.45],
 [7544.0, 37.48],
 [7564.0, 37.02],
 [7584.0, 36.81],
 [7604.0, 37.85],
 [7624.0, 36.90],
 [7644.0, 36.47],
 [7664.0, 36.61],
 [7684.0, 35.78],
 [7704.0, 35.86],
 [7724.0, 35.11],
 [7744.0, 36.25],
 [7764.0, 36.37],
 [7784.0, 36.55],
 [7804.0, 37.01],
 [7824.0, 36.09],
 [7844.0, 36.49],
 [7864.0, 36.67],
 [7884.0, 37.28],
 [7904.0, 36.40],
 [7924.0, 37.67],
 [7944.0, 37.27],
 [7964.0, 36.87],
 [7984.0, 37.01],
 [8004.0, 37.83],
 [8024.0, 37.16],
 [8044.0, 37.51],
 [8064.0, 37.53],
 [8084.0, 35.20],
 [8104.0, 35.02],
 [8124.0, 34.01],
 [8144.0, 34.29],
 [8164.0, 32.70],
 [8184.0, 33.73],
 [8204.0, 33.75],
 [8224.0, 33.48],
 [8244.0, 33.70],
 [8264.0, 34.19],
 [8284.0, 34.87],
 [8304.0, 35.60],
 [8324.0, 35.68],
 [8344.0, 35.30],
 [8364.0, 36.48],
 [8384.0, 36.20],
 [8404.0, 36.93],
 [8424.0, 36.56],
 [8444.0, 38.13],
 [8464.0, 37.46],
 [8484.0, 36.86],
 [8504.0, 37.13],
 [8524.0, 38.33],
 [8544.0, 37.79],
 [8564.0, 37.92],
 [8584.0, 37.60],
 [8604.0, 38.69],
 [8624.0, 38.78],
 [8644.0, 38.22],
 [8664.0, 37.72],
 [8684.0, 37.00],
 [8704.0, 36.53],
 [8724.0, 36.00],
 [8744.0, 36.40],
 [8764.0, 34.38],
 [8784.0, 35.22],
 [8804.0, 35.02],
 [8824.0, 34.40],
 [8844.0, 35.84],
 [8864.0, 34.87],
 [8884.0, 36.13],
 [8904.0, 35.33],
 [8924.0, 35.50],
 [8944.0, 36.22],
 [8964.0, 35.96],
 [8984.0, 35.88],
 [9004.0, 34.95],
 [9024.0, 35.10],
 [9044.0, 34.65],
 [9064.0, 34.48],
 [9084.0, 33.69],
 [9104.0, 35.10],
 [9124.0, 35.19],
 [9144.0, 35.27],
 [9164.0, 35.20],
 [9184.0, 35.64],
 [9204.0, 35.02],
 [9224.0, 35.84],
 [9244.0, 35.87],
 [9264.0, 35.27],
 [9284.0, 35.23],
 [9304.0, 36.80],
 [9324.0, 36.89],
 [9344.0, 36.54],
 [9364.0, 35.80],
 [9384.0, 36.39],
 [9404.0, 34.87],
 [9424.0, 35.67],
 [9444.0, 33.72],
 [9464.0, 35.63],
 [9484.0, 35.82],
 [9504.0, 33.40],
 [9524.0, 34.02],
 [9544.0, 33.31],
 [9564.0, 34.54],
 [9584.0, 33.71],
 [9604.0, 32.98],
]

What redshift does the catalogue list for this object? 0.14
